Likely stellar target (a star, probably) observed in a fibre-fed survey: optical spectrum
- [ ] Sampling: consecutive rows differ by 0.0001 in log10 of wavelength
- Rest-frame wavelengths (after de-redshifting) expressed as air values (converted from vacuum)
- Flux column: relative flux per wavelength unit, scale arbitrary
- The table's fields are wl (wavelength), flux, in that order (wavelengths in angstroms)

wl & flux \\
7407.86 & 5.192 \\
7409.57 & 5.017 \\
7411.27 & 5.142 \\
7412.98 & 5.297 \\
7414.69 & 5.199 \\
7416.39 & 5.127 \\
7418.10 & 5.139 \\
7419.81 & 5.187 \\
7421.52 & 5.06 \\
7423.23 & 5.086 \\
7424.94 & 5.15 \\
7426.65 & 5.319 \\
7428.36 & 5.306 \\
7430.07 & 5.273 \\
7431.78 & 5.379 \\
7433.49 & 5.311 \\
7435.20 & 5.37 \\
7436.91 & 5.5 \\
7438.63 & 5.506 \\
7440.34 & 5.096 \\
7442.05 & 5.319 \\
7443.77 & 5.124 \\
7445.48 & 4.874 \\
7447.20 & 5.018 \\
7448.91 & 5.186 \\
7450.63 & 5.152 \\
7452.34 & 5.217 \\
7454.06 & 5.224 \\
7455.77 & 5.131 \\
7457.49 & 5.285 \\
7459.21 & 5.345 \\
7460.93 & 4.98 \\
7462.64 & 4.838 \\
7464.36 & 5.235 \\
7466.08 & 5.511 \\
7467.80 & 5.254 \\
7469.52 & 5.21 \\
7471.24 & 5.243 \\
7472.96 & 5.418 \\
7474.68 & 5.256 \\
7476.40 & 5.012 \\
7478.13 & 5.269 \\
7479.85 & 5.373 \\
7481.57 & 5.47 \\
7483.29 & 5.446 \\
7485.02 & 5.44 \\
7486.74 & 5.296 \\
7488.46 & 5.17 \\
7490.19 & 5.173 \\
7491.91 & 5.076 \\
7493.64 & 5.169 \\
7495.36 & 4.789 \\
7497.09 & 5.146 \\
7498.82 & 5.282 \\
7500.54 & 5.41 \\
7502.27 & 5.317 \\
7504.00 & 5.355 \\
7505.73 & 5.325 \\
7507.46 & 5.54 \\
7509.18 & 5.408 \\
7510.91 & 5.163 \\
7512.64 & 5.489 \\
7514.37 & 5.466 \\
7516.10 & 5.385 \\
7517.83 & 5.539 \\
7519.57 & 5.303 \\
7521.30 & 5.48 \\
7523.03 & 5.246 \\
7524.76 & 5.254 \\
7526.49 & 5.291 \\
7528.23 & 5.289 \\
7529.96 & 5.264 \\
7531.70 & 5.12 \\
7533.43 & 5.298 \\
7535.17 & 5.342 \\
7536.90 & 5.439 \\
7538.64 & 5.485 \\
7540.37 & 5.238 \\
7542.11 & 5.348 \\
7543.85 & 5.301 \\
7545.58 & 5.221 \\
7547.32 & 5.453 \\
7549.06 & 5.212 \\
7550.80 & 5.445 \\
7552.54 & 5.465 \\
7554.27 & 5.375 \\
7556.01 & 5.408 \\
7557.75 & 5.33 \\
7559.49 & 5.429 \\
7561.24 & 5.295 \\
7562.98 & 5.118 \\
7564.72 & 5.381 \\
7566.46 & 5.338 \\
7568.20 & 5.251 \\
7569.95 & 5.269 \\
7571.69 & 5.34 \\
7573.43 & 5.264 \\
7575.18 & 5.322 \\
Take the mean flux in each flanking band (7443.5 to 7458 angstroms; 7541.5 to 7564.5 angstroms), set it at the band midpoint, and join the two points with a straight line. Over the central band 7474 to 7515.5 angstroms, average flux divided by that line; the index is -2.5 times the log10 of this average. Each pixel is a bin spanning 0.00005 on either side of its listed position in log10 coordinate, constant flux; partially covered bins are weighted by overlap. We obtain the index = -0.01 mag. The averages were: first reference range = 5.13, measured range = 5.29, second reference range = 5.34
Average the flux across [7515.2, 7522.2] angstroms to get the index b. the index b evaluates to 5.42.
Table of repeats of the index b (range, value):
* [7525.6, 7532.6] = 5.24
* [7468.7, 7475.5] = 5.28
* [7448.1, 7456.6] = 5.18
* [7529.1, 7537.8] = 5.29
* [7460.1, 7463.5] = 4.92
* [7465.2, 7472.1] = 5.3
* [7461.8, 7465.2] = 5.03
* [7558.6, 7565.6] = 5.3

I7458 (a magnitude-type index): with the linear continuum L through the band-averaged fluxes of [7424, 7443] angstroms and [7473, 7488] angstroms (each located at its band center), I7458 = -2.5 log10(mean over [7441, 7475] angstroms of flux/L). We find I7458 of 0.03 mag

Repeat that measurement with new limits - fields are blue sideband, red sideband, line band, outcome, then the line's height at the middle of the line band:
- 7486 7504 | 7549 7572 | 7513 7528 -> -0.025 mag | 5.25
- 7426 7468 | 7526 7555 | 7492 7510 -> 0.004 mag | 5.29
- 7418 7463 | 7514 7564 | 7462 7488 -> -0.007 mag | 5.25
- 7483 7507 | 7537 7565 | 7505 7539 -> -0.013 mag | 5.29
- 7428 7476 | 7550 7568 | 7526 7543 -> 0.004 mag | 5.33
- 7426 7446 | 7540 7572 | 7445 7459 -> 0.030 mag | 5.29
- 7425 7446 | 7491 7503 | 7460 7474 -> 0.002 mag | 5.23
